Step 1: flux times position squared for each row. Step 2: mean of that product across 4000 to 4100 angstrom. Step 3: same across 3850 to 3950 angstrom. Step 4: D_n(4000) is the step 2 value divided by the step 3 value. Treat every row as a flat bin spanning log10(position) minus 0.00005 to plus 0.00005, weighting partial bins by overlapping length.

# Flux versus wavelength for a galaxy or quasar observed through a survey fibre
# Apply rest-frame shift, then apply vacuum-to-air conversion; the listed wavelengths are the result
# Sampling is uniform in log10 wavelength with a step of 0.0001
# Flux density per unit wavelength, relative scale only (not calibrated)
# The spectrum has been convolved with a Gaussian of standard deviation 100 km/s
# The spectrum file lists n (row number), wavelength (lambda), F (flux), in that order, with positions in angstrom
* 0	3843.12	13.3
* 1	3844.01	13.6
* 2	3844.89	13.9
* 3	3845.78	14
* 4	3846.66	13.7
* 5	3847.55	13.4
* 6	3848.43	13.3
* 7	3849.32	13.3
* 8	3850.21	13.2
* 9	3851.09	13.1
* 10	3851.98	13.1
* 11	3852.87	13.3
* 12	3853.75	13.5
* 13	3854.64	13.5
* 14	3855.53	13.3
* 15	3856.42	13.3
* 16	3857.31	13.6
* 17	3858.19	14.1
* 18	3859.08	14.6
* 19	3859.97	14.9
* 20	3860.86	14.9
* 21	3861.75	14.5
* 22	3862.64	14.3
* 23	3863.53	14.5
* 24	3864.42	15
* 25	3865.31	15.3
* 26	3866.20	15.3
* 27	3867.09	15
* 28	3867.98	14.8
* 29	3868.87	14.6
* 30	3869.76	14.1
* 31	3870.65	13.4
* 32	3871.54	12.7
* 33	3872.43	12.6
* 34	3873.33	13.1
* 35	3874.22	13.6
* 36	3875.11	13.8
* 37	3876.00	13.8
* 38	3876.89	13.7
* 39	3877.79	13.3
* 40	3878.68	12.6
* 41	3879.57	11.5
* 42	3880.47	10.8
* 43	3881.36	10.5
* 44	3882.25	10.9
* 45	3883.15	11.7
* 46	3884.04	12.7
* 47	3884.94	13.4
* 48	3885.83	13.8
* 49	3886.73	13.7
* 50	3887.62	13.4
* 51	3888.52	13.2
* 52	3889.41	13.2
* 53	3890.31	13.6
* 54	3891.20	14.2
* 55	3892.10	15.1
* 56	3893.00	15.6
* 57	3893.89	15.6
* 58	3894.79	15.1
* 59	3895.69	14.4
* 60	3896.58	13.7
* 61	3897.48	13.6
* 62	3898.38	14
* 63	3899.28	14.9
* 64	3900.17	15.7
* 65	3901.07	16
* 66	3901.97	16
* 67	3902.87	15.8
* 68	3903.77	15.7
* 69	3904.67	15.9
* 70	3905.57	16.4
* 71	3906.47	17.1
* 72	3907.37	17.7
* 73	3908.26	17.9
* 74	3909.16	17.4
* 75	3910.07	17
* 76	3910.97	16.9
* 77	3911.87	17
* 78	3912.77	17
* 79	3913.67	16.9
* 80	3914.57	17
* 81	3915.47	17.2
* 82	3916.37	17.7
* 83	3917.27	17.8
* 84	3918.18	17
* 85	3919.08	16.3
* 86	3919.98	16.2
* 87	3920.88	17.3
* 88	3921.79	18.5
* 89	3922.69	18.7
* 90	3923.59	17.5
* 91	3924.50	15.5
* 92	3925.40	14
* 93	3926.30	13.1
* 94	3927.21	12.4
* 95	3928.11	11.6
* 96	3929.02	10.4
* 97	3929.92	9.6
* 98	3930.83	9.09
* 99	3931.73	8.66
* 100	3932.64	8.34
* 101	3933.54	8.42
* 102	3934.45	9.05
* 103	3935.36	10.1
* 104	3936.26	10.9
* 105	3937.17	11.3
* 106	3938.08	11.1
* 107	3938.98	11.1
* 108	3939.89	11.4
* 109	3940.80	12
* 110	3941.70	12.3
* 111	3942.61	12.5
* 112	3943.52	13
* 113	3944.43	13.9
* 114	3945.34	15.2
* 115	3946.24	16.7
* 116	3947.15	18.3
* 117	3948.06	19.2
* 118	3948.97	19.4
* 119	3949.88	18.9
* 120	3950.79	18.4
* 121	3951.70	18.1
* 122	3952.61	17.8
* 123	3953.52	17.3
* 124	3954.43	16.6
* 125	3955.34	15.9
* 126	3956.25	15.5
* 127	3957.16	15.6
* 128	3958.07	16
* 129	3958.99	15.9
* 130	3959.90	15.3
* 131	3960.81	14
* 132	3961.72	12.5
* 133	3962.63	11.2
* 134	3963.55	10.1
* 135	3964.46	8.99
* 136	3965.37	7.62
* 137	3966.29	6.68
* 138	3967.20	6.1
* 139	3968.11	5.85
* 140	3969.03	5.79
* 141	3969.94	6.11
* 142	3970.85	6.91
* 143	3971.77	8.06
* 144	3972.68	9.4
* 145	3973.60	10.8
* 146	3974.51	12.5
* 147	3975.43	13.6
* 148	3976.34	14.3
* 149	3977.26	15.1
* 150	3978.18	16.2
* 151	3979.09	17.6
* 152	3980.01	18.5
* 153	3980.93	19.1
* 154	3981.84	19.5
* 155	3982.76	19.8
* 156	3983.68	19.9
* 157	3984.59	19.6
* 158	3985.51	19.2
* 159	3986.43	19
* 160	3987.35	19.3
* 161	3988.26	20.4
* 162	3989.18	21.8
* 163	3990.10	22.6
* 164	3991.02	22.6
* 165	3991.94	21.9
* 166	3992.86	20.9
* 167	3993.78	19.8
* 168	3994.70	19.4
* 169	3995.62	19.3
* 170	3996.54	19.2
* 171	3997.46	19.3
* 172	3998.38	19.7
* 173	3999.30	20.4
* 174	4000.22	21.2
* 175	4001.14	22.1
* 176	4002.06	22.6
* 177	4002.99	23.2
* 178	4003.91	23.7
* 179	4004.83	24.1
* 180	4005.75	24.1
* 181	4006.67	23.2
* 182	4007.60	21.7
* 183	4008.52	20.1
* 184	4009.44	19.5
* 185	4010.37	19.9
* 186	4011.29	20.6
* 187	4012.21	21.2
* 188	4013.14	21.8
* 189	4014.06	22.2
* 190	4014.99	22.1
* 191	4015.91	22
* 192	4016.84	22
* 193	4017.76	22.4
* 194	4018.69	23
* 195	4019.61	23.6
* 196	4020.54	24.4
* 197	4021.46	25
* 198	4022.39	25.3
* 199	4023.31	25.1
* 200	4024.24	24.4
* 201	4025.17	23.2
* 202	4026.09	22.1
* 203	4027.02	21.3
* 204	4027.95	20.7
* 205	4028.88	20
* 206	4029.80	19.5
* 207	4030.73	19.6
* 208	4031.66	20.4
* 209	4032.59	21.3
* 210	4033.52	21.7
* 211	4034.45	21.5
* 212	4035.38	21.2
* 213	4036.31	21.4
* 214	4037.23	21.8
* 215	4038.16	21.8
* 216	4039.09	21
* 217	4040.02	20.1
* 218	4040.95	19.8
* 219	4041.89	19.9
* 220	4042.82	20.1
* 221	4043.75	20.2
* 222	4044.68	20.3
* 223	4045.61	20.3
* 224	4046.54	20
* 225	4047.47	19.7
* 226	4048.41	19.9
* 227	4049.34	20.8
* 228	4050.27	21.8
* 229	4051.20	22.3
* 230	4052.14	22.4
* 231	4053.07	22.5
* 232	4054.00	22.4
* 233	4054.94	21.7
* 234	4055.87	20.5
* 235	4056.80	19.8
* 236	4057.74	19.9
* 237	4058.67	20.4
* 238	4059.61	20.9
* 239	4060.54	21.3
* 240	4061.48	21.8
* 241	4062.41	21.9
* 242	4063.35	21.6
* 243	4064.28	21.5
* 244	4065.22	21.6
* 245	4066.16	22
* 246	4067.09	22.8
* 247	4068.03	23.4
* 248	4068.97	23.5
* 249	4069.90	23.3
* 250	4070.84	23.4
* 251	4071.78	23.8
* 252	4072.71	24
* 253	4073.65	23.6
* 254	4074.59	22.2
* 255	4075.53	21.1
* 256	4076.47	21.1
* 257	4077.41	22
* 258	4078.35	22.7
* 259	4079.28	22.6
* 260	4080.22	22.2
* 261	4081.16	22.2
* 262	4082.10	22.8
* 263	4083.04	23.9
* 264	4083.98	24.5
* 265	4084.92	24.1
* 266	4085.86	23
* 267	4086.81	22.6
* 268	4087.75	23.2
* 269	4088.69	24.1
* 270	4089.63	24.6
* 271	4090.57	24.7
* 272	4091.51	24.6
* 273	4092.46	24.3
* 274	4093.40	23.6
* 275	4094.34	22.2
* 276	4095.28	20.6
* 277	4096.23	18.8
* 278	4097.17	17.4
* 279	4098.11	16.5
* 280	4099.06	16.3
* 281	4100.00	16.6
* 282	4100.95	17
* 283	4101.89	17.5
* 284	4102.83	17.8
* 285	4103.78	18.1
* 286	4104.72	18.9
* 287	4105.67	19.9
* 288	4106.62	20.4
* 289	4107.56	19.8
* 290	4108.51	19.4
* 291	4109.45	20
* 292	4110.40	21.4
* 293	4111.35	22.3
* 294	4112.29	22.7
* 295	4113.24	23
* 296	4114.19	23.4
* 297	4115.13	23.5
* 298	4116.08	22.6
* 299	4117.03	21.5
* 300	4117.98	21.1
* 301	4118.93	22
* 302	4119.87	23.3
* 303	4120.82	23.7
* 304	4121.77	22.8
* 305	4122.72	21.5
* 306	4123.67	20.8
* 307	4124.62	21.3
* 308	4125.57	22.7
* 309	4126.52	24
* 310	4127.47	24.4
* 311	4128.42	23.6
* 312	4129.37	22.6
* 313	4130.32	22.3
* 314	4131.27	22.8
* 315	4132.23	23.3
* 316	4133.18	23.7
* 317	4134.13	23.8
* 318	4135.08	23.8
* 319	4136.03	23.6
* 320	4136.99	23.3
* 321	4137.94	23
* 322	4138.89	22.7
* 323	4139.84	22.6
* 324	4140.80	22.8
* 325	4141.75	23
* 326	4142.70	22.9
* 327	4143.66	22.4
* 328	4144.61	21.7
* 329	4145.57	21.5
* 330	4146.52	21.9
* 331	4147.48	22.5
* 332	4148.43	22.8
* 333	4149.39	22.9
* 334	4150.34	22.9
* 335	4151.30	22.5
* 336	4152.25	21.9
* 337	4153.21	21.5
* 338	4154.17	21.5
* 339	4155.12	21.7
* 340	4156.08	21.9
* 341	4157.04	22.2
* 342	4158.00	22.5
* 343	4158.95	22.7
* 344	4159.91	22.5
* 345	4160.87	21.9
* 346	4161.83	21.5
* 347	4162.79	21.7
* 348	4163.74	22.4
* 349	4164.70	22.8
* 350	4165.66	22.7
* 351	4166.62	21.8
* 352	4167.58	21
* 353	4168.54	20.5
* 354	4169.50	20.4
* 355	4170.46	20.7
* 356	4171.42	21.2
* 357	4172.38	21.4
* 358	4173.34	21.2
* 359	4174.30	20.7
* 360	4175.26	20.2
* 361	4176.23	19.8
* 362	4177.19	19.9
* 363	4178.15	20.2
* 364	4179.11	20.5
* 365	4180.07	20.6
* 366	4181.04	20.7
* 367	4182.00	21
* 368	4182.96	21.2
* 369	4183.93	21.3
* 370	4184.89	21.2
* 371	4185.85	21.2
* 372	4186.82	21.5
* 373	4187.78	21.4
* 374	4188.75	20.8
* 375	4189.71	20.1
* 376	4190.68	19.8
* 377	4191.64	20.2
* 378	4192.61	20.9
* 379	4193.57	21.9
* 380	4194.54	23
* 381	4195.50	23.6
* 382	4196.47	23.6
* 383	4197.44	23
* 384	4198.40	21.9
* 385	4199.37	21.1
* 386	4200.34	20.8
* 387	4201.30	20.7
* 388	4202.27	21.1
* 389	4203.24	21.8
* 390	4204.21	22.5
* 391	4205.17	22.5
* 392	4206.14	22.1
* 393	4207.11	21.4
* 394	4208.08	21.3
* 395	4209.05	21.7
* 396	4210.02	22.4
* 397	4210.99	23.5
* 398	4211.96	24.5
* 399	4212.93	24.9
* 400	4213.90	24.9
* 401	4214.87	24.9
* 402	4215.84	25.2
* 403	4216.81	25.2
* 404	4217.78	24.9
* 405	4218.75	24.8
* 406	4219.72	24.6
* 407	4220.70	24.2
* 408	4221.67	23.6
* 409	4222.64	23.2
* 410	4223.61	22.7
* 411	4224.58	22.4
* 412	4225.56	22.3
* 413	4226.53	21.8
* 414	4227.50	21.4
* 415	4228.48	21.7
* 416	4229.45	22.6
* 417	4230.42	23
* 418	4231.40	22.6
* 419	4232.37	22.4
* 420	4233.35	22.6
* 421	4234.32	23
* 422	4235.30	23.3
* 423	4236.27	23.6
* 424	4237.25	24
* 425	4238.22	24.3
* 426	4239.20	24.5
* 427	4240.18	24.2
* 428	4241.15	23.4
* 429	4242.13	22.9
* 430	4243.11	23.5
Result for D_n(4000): 1.66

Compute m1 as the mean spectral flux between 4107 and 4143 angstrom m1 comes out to 22.6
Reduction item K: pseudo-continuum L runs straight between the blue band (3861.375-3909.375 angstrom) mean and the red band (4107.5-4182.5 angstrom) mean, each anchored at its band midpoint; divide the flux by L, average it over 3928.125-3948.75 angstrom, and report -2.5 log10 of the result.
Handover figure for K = 0.303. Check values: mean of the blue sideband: 14.3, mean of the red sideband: 22.1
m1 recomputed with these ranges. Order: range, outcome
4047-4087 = 22.1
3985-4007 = 21.2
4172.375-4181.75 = 20.5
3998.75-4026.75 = 22.5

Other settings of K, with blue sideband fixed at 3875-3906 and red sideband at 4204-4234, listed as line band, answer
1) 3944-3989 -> 0.10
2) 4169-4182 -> 0.07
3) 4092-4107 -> 0.04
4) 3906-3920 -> -0.18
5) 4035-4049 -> -0.13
